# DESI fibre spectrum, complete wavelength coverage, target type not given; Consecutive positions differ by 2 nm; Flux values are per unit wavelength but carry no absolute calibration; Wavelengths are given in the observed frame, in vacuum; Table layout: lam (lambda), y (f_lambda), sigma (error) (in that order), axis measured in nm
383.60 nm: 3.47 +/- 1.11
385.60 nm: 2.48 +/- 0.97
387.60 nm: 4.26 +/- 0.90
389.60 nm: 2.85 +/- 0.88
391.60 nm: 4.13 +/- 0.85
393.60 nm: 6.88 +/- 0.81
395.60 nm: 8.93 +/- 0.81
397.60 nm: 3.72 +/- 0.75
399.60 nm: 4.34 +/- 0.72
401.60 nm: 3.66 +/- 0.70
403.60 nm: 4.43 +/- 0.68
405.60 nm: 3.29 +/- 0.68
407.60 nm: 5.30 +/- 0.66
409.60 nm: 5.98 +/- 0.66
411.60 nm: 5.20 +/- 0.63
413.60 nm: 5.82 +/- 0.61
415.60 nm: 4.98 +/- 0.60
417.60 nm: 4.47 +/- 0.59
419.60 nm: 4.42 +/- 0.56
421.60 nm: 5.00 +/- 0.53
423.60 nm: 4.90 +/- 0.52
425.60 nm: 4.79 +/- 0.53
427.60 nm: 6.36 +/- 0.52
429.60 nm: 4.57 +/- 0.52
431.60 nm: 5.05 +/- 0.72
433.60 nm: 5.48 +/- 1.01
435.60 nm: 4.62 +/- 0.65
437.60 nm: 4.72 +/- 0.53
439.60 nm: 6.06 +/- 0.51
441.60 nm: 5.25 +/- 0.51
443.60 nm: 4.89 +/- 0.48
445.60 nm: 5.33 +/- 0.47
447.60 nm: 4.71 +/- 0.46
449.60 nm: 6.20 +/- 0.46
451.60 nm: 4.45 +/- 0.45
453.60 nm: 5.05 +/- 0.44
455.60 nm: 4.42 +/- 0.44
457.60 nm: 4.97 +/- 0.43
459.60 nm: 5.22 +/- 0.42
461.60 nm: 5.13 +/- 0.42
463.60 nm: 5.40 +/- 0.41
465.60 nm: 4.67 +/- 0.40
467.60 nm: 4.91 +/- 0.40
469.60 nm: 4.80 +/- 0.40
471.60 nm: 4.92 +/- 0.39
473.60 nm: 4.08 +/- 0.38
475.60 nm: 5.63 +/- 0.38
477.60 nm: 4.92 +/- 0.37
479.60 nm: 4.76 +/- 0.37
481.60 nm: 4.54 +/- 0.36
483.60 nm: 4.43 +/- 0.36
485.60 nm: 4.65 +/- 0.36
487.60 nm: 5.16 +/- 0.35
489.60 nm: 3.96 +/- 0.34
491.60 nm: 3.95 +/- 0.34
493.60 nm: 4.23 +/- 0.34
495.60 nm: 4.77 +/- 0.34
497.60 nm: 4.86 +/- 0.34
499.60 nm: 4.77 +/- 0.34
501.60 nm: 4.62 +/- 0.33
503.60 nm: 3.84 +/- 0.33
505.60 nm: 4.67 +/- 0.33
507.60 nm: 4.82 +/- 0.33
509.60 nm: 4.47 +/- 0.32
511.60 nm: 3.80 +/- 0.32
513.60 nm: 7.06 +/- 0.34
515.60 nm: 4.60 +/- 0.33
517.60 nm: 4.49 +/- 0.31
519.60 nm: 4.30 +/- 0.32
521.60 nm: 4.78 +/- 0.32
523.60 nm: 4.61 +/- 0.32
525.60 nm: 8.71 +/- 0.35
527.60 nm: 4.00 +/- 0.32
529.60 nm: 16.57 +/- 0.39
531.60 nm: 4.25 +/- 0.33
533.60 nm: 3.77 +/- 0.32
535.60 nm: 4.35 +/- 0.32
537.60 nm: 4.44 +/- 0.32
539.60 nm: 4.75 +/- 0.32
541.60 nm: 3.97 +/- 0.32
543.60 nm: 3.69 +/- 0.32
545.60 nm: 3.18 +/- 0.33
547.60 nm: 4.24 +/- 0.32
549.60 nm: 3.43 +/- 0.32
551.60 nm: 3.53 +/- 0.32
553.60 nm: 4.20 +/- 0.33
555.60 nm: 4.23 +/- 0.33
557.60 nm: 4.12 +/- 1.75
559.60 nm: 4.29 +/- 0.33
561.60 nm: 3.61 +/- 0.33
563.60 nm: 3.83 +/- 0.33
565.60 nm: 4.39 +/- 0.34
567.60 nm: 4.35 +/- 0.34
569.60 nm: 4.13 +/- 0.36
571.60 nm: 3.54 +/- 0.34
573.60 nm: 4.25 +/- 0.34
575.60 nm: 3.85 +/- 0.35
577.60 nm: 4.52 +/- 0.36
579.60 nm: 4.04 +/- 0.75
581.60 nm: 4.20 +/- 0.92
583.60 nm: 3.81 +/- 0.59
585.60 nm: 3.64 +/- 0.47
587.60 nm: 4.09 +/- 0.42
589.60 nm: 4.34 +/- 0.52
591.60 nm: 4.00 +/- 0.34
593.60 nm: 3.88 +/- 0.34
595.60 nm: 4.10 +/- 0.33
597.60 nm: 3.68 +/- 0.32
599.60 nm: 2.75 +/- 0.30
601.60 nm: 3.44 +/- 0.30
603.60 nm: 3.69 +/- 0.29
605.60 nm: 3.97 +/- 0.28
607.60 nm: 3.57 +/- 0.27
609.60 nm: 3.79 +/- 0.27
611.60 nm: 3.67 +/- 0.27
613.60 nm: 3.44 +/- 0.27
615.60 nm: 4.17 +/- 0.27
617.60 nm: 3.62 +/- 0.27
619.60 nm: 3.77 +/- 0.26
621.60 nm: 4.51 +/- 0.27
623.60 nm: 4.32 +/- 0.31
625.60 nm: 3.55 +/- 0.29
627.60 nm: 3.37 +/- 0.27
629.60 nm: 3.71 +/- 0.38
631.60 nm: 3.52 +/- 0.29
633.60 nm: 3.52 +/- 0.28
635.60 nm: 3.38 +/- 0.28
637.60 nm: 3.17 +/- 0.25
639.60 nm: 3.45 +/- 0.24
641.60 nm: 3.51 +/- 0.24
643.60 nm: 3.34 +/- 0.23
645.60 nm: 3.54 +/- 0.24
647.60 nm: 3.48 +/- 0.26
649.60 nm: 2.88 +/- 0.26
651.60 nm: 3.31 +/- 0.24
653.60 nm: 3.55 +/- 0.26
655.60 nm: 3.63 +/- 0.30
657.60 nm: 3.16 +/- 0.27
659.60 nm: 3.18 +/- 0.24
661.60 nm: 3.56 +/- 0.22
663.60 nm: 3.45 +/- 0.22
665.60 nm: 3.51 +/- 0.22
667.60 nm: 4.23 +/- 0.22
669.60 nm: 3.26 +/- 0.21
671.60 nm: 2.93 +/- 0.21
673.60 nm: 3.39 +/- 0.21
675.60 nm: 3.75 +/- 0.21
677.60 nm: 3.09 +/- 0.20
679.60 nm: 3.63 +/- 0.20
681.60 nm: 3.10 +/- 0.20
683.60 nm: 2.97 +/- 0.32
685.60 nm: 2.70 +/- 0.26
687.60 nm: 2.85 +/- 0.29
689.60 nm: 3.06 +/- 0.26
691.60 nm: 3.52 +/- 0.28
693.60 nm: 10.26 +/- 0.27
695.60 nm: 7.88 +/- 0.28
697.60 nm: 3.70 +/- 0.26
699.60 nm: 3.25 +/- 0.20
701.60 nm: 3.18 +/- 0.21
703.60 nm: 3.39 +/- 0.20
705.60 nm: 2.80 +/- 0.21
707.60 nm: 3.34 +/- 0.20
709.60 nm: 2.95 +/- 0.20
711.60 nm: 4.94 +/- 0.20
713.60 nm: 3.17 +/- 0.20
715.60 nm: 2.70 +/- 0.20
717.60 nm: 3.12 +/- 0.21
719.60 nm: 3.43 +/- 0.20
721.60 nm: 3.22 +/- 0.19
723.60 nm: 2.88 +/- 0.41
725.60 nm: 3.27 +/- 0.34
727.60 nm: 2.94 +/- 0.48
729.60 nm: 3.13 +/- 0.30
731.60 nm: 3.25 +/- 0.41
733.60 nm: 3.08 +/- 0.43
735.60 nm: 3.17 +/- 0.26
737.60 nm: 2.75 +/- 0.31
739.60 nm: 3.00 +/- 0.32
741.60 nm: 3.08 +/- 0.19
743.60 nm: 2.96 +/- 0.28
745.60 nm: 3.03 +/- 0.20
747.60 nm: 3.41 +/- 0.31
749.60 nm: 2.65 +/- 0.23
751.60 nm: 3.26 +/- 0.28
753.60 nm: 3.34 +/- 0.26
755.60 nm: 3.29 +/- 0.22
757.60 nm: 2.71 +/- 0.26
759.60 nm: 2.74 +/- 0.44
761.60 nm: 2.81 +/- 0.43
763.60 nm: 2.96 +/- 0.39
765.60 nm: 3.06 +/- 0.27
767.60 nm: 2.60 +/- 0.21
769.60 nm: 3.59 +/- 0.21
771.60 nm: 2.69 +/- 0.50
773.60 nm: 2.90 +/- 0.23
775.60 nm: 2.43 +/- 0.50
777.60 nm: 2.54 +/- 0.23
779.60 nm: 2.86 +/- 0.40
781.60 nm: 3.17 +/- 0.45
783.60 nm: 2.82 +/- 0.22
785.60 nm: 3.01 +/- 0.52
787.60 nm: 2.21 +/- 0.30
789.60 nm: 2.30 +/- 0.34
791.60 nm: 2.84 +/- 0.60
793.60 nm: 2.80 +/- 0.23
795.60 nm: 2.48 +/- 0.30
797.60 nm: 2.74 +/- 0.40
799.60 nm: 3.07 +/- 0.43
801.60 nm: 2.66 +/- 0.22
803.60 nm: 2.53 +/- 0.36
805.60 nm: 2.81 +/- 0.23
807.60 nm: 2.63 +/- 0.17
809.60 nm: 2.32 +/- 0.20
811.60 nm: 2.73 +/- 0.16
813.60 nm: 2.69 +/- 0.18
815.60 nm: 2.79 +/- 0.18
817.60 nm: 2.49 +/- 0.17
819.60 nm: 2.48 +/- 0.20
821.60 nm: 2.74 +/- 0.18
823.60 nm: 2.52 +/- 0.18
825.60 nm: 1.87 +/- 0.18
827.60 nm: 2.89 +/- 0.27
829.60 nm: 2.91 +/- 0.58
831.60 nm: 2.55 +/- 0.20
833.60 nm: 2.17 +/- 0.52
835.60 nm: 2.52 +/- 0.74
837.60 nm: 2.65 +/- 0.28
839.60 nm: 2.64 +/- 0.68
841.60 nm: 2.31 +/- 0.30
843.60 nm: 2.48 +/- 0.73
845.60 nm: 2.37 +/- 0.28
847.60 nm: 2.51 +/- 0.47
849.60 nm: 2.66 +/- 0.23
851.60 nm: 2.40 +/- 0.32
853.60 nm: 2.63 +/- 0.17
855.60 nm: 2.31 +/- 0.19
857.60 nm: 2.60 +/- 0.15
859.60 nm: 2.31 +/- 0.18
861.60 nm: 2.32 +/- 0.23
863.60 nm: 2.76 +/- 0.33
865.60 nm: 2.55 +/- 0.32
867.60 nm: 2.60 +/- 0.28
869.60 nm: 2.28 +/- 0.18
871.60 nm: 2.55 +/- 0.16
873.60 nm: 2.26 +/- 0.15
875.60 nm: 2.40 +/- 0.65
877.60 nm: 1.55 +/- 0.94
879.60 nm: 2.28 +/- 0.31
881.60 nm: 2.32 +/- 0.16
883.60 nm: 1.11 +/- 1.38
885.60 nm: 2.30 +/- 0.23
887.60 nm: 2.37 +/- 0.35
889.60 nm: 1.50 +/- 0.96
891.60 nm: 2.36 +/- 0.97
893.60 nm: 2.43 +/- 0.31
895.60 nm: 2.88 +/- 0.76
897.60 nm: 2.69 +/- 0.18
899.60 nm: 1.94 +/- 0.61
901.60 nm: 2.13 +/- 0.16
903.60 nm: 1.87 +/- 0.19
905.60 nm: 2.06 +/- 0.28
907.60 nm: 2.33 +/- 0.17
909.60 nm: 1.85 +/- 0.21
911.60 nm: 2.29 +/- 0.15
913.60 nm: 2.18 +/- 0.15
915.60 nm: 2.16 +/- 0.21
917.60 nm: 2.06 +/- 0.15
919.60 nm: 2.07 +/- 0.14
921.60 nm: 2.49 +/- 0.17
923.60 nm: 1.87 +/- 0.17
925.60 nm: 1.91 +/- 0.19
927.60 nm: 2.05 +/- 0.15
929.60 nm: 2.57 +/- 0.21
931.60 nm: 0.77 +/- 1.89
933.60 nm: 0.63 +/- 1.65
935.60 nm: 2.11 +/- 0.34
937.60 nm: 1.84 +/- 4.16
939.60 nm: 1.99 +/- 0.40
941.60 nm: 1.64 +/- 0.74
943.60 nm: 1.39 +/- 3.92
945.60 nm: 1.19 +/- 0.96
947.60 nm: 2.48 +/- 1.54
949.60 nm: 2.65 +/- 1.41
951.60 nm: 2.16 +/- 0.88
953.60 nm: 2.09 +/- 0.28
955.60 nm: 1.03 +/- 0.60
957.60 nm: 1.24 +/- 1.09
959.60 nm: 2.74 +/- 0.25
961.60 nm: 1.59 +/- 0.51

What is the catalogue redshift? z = 0.058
